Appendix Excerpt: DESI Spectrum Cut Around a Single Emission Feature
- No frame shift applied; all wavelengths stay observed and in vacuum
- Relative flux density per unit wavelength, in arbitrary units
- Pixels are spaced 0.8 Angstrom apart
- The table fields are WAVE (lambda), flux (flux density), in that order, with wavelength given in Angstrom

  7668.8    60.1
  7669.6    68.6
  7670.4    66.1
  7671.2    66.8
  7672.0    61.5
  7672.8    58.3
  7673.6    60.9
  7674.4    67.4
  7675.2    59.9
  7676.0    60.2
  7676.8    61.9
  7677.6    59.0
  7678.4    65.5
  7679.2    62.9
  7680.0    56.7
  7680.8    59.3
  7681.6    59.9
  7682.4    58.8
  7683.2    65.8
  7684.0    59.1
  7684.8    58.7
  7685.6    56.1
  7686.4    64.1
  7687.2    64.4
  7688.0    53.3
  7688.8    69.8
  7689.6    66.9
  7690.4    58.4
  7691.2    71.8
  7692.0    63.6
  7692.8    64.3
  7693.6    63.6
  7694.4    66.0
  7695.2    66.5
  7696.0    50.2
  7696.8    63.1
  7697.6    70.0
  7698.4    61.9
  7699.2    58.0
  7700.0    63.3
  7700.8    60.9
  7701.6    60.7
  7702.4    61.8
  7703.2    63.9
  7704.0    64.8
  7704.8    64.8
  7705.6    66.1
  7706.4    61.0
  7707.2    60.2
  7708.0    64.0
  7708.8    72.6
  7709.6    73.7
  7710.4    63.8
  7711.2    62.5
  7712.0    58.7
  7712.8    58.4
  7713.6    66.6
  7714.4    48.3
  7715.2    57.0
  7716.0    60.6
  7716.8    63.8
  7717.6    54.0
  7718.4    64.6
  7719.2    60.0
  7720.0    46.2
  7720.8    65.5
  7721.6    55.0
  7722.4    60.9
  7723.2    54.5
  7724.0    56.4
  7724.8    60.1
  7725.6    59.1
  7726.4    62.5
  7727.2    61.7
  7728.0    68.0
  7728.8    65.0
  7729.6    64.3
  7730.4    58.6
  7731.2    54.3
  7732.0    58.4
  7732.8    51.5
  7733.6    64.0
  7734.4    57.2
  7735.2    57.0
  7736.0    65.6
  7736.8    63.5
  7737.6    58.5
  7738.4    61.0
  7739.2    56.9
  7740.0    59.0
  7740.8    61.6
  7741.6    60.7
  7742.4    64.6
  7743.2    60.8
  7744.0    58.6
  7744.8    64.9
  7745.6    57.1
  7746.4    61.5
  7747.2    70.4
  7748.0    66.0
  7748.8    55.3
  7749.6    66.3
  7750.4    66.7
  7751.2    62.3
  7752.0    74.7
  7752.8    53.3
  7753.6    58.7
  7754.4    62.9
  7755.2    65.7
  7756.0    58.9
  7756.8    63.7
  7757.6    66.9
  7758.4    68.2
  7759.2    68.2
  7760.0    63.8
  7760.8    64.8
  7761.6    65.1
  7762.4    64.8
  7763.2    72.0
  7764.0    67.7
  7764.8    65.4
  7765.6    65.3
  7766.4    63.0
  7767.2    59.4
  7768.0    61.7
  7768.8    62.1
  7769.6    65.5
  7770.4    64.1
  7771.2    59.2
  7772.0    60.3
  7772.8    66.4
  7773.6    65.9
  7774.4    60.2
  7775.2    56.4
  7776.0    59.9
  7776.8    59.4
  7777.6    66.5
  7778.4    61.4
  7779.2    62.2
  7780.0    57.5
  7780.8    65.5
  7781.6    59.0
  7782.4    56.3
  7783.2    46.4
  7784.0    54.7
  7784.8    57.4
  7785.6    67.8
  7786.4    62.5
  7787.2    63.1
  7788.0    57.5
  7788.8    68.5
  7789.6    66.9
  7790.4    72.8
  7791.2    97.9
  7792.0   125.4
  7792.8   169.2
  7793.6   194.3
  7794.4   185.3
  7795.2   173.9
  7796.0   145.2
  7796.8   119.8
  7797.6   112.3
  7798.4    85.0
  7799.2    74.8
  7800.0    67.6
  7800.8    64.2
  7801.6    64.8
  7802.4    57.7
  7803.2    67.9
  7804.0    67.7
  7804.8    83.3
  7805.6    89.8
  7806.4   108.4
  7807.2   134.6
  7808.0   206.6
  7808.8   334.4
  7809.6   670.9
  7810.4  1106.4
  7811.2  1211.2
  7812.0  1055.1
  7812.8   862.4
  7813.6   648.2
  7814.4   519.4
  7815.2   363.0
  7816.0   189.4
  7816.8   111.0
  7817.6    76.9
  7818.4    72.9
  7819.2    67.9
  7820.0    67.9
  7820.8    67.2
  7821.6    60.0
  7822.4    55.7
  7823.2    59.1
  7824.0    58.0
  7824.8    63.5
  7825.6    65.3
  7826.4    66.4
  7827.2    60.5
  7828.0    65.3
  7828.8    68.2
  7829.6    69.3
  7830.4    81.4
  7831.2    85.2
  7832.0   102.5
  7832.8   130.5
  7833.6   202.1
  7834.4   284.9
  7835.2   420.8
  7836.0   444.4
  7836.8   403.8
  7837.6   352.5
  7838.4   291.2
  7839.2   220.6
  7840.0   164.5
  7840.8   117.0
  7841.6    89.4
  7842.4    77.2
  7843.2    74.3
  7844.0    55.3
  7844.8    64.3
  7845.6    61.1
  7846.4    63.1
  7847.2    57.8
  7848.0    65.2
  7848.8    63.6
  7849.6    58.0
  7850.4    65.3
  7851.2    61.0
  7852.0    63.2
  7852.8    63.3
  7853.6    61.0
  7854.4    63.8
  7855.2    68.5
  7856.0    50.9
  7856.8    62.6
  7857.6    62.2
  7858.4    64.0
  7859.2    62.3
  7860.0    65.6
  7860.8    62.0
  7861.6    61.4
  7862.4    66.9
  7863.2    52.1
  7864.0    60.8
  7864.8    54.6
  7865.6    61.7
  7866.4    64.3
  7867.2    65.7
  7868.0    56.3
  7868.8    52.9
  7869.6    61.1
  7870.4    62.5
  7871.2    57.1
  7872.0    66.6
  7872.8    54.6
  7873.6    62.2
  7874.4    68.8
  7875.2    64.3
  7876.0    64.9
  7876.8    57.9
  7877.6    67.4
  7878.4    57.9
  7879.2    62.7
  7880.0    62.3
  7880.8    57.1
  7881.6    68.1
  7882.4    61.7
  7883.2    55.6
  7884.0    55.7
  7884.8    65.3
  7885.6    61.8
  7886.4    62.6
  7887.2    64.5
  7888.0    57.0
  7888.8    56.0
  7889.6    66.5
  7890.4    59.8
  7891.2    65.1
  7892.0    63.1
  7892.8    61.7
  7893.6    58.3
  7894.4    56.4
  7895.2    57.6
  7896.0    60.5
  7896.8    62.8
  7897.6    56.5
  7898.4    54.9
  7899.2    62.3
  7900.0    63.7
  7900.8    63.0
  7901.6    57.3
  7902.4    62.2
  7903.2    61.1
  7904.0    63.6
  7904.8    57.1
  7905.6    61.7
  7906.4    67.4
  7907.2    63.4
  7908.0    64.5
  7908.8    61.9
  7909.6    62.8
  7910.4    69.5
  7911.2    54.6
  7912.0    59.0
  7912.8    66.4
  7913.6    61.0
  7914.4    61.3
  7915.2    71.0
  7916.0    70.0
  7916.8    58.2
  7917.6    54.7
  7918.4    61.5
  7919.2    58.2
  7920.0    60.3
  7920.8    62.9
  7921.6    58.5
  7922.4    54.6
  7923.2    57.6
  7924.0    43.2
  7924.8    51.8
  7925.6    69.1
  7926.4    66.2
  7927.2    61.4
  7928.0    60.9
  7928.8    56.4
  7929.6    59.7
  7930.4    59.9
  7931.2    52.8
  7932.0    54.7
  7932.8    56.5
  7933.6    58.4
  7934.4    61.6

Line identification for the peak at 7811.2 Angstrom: Halpha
